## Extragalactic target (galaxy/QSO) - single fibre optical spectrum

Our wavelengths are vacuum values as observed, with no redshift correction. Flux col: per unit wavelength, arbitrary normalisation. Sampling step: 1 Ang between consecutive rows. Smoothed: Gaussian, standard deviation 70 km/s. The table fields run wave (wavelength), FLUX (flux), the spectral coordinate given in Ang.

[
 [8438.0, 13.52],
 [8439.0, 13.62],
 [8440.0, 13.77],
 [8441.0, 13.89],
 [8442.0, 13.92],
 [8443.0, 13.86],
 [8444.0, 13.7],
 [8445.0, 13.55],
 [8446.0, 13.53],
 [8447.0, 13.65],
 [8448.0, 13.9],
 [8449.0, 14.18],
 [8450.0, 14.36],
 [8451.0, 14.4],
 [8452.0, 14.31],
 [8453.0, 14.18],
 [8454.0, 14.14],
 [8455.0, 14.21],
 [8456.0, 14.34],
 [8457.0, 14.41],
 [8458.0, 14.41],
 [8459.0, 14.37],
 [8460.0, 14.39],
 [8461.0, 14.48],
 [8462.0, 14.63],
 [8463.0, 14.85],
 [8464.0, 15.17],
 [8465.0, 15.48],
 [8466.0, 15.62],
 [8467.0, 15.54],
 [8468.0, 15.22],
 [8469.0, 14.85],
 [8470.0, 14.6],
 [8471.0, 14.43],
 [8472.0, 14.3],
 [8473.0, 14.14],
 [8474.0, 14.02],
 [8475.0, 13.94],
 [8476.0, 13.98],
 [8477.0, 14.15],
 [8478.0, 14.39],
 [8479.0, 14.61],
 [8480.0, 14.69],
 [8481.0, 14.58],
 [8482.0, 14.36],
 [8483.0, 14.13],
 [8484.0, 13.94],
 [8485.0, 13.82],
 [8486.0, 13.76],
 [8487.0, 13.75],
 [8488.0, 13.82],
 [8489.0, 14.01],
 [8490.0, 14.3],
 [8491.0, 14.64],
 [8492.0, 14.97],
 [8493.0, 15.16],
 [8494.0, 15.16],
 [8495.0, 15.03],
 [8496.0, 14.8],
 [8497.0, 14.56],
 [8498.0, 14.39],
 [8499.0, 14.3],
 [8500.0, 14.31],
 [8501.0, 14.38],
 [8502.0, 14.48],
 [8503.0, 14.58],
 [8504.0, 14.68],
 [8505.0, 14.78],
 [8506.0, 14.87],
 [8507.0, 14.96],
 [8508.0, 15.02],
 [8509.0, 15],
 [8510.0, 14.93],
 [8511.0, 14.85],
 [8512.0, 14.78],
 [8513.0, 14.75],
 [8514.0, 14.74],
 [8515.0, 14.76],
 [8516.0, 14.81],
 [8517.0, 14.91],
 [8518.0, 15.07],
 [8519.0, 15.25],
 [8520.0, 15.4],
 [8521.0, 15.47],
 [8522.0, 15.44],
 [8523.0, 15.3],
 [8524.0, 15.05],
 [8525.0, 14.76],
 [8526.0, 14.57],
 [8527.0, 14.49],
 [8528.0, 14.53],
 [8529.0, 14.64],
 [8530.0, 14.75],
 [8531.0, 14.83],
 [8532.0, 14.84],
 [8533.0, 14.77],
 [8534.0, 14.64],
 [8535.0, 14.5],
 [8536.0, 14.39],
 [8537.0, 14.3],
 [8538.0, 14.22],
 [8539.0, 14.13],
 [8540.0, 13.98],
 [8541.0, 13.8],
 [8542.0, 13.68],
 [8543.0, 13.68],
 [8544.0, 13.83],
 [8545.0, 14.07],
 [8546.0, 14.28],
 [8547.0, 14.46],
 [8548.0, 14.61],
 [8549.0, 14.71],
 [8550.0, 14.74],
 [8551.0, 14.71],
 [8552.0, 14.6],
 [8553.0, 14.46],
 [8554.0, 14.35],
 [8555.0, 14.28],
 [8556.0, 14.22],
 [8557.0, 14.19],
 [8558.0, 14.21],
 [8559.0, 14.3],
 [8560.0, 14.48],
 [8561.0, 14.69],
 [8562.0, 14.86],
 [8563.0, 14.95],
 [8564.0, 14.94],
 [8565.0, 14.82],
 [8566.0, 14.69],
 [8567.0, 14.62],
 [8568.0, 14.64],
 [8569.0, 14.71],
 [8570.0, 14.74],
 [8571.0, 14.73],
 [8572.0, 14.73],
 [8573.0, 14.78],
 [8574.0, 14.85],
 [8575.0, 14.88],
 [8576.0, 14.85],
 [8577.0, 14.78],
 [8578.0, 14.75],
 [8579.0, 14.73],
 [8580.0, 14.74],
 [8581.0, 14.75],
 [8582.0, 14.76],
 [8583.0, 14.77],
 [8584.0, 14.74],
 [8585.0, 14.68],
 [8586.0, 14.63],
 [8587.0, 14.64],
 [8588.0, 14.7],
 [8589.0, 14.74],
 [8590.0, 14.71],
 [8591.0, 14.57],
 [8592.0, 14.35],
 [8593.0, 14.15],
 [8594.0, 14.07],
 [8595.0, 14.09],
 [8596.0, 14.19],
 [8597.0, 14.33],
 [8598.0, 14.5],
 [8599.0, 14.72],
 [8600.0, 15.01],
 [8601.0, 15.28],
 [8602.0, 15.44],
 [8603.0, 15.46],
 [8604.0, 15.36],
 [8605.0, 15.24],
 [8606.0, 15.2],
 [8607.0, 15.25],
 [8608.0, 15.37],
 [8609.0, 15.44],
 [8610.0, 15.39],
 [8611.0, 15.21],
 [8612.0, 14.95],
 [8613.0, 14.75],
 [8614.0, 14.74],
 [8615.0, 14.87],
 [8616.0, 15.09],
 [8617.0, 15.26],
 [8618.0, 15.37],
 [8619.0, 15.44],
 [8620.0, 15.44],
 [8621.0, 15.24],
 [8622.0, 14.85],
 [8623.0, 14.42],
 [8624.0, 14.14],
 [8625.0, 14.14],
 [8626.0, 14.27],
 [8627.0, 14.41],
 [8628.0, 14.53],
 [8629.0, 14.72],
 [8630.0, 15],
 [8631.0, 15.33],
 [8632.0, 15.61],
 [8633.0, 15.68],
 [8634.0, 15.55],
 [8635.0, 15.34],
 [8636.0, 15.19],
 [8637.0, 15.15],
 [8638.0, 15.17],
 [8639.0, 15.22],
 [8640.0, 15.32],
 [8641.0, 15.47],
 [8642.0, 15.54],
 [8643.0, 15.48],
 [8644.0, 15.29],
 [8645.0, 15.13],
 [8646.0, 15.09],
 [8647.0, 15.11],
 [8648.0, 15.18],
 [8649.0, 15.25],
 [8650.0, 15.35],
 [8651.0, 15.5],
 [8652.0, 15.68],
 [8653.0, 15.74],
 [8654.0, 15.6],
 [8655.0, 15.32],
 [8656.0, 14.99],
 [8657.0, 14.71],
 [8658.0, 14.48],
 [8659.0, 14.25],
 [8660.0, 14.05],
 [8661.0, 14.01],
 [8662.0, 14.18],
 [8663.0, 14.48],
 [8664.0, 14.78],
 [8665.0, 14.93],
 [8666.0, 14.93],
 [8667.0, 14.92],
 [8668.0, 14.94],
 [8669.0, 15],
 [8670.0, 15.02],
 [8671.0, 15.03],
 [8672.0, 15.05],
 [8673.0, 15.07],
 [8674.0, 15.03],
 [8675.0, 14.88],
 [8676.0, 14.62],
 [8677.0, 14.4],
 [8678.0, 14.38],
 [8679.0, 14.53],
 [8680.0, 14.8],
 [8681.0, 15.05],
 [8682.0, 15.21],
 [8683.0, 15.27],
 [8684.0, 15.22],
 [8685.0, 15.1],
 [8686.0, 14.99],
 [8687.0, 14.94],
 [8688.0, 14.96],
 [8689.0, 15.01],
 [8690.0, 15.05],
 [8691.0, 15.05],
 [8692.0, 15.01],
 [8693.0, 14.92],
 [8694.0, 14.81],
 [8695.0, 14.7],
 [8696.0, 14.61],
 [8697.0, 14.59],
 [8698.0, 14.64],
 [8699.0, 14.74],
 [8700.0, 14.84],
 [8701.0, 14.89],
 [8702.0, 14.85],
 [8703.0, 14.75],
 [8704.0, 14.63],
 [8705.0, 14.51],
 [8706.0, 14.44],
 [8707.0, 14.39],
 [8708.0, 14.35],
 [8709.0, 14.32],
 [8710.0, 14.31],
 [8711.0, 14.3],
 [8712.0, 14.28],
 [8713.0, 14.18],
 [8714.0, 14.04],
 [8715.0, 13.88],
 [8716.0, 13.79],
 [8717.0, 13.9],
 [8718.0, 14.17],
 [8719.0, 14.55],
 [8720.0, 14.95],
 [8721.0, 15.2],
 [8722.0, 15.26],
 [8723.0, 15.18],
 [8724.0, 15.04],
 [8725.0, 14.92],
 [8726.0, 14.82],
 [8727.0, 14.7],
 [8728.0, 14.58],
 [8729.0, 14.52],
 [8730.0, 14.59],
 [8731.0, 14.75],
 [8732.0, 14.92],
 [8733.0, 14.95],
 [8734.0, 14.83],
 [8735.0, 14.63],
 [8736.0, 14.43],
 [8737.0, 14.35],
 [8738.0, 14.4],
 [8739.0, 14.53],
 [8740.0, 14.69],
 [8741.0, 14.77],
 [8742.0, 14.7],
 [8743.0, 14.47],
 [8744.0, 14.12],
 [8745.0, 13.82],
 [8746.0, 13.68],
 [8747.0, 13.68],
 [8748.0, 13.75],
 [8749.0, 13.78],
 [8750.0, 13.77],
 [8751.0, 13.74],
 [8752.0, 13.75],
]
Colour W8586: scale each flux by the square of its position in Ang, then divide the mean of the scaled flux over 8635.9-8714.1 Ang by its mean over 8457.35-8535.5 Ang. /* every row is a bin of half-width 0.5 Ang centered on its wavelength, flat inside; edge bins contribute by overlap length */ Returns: 1.1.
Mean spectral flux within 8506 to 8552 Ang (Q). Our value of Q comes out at 14.7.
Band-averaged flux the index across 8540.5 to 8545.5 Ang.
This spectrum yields 13.8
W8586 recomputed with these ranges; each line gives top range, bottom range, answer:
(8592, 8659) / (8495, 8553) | 1.05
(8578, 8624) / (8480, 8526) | 1.04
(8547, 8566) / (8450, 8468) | 1.02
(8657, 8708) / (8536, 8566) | 1.06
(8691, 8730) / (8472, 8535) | 1.05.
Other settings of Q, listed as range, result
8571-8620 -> 14.9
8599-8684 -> 15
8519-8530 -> 15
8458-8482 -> 14.6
